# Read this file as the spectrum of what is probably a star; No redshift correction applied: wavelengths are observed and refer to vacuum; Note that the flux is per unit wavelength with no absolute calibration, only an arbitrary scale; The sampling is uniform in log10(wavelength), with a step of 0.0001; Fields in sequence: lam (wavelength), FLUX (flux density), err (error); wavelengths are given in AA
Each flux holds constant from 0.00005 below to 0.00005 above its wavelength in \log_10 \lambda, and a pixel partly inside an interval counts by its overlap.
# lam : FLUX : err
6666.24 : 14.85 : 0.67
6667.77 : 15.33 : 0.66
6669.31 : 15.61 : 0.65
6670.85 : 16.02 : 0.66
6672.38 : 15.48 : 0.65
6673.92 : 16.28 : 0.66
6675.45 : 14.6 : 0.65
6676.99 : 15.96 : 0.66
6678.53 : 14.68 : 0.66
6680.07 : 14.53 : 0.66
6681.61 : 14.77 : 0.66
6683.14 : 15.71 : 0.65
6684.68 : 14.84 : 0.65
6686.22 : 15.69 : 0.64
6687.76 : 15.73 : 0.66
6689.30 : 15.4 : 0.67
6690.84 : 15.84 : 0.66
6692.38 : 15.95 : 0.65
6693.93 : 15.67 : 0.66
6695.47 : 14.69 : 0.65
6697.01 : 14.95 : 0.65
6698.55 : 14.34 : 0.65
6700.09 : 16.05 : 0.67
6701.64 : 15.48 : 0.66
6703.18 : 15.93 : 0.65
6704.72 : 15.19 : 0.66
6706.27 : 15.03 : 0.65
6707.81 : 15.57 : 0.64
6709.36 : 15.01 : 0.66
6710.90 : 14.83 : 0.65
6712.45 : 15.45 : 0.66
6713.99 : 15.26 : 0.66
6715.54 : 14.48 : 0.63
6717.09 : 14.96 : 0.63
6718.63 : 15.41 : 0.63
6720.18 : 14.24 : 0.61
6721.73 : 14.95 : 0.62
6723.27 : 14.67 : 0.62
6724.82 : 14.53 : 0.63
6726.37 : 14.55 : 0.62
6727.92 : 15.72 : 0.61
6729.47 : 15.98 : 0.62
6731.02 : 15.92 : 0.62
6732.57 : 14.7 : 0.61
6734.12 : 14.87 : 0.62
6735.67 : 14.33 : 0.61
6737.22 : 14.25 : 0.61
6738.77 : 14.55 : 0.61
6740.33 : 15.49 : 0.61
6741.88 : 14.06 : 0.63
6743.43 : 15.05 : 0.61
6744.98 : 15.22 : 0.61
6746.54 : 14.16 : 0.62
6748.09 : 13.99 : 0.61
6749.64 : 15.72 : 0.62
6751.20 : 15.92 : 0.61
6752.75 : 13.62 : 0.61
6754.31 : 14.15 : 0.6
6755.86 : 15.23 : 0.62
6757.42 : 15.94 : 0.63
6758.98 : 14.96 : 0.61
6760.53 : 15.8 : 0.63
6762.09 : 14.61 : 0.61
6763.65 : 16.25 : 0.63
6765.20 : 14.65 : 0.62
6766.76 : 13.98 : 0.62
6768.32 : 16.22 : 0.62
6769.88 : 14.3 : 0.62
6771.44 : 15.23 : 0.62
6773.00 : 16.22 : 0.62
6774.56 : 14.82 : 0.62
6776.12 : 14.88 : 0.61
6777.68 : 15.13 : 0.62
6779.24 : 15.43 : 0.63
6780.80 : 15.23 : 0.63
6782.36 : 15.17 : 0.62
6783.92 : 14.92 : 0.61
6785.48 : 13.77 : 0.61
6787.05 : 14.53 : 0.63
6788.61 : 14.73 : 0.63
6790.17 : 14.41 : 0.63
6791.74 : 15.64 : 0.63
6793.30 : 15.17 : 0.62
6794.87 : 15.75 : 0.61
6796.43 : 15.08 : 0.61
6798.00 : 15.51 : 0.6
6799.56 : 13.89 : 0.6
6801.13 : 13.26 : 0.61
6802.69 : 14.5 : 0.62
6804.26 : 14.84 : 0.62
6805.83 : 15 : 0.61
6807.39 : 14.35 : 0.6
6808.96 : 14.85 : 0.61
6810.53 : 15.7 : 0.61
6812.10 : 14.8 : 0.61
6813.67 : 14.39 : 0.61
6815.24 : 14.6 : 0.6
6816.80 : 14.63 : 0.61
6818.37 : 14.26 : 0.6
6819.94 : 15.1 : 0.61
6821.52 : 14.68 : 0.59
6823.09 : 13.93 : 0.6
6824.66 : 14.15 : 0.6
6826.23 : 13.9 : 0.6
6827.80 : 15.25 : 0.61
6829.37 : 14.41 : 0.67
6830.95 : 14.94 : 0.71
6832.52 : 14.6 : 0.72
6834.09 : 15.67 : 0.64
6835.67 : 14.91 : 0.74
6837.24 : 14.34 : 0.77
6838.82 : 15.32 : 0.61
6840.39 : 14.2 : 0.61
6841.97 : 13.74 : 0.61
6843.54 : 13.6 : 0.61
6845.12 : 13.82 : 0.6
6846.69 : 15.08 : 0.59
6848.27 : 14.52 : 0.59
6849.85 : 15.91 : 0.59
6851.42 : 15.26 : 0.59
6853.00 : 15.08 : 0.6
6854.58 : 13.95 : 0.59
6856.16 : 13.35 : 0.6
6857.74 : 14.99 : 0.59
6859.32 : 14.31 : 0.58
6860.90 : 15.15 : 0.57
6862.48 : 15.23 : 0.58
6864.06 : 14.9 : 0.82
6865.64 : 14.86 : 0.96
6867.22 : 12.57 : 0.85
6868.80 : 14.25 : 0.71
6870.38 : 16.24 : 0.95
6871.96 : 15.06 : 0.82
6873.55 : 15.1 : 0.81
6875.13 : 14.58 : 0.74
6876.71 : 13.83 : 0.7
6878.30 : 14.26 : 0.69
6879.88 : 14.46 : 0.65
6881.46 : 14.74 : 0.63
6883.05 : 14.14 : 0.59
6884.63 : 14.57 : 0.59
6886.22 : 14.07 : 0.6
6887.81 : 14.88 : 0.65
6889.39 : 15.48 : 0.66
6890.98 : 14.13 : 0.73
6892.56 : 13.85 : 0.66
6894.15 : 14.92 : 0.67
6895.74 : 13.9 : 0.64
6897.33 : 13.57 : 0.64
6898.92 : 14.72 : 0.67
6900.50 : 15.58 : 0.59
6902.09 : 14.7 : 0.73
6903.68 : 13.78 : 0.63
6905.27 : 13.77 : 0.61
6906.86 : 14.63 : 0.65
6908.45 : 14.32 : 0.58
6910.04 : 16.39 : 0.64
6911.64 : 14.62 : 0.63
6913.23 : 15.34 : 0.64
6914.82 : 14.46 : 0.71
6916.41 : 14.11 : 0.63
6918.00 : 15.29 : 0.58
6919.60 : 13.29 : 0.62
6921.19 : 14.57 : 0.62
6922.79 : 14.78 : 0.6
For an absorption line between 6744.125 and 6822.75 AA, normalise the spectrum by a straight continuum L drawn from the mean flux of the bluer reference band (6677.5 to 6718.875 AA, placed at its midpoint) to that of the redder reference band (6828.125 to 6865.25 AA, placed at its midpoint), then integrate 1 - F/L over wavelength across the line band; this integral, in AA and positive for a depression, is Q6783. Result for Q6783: 0.09 AA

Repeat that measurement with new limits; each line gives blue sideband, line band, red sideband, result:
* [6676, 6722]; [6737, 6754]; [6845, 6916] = 0.37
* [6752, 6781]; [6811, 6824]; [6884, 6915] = 0.28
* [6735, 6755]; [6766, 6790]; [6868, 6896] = -0.52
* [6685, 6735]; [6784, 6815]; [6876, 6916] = 0.28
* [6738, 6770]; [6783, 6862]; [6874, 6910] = 0.27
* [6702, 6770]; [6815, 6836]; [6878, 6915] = 0.16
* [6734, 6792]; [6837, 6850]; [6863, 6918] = 0.23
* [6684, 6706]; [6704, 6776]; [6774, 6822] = 0.67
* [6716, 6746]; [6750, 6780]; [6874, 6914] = -0.61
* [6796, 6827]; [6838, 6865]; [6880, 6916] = -0.09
